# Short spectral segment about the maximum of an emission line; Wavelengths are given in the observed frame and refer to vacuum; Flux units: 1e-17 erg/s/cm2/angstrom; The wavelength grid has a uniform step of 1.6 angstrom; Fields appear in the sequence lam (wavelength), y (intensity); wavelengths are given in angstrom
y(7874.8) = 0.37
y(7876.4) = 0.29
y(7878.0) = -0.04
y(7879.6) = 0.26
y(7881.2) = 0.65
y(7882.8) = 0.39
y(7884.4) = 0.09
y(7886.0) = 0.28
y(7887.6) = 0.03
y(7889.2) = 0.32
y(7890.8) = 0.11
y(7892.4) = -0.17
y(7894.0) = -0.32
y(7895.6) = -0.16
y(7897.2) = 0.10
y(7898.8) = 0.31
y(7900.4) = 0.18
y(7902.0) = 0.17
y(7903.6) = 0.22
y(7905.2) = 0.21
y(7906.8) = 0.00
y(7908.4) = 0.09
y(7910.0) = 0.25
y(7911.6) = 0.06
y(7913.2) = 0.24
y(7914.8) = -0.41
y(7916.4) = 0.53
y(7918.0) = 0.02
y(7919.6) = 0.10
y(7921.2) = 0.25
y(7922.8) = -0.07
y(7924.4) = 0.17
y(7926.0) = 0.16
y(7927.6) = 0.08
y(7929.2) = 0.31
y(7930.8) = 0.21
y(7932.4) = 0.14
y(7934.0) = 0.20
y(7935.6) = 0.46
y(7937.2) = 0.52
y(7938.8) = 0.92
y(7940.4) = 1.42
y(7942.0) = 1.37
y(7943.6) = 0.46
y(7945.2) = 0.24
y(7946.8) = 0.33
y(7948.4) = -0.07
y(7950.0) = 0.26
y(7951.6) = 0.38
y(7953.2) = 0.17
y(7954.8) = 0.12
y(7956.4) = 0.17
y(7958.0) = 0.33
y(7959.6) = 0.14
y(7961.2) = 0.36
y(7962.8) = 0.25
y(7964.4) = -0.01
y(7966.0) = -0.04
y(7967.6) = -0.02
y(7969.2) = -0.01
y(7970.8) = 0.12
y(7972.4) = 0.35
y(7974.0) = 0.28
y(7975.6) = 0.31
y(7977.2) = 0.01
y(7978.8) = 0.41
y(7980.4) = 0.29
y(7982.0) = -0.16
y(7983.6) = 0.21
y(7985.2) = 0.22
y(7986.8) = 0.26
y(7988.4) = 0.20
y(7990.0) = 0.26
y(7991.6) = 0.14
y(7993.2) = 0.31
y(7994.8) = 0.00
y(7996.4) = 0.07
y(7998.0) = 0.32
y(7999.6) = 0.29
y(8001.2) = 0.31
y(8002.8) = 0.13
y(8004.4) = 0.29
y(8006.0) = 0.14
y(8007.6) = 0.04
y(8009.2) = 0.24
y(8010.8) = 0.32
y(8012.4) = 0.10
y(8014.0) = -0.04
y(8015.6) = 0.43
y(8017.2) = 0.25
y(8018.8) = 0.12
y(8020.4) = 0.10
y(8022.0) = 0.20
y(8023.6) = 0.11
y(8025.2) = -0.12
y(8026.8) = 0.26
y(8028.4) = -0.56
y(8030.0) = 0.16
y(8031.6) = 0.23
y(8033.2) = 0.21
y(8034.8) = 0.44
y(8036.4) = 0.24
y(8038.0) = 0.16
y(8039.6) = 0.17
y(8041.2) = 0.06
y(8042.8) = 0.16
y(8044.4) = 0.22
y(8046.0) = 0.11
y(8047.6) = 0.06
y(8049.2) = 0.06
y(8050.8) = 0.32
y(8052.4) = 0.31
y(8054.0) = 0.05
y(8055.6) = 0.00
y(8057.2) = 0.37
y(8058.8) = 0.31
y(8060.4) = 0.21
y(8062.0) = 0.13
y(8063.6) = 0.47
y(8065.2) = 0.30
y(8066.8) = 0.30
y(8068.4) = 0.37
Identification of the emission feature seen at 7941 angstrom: Hgamma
